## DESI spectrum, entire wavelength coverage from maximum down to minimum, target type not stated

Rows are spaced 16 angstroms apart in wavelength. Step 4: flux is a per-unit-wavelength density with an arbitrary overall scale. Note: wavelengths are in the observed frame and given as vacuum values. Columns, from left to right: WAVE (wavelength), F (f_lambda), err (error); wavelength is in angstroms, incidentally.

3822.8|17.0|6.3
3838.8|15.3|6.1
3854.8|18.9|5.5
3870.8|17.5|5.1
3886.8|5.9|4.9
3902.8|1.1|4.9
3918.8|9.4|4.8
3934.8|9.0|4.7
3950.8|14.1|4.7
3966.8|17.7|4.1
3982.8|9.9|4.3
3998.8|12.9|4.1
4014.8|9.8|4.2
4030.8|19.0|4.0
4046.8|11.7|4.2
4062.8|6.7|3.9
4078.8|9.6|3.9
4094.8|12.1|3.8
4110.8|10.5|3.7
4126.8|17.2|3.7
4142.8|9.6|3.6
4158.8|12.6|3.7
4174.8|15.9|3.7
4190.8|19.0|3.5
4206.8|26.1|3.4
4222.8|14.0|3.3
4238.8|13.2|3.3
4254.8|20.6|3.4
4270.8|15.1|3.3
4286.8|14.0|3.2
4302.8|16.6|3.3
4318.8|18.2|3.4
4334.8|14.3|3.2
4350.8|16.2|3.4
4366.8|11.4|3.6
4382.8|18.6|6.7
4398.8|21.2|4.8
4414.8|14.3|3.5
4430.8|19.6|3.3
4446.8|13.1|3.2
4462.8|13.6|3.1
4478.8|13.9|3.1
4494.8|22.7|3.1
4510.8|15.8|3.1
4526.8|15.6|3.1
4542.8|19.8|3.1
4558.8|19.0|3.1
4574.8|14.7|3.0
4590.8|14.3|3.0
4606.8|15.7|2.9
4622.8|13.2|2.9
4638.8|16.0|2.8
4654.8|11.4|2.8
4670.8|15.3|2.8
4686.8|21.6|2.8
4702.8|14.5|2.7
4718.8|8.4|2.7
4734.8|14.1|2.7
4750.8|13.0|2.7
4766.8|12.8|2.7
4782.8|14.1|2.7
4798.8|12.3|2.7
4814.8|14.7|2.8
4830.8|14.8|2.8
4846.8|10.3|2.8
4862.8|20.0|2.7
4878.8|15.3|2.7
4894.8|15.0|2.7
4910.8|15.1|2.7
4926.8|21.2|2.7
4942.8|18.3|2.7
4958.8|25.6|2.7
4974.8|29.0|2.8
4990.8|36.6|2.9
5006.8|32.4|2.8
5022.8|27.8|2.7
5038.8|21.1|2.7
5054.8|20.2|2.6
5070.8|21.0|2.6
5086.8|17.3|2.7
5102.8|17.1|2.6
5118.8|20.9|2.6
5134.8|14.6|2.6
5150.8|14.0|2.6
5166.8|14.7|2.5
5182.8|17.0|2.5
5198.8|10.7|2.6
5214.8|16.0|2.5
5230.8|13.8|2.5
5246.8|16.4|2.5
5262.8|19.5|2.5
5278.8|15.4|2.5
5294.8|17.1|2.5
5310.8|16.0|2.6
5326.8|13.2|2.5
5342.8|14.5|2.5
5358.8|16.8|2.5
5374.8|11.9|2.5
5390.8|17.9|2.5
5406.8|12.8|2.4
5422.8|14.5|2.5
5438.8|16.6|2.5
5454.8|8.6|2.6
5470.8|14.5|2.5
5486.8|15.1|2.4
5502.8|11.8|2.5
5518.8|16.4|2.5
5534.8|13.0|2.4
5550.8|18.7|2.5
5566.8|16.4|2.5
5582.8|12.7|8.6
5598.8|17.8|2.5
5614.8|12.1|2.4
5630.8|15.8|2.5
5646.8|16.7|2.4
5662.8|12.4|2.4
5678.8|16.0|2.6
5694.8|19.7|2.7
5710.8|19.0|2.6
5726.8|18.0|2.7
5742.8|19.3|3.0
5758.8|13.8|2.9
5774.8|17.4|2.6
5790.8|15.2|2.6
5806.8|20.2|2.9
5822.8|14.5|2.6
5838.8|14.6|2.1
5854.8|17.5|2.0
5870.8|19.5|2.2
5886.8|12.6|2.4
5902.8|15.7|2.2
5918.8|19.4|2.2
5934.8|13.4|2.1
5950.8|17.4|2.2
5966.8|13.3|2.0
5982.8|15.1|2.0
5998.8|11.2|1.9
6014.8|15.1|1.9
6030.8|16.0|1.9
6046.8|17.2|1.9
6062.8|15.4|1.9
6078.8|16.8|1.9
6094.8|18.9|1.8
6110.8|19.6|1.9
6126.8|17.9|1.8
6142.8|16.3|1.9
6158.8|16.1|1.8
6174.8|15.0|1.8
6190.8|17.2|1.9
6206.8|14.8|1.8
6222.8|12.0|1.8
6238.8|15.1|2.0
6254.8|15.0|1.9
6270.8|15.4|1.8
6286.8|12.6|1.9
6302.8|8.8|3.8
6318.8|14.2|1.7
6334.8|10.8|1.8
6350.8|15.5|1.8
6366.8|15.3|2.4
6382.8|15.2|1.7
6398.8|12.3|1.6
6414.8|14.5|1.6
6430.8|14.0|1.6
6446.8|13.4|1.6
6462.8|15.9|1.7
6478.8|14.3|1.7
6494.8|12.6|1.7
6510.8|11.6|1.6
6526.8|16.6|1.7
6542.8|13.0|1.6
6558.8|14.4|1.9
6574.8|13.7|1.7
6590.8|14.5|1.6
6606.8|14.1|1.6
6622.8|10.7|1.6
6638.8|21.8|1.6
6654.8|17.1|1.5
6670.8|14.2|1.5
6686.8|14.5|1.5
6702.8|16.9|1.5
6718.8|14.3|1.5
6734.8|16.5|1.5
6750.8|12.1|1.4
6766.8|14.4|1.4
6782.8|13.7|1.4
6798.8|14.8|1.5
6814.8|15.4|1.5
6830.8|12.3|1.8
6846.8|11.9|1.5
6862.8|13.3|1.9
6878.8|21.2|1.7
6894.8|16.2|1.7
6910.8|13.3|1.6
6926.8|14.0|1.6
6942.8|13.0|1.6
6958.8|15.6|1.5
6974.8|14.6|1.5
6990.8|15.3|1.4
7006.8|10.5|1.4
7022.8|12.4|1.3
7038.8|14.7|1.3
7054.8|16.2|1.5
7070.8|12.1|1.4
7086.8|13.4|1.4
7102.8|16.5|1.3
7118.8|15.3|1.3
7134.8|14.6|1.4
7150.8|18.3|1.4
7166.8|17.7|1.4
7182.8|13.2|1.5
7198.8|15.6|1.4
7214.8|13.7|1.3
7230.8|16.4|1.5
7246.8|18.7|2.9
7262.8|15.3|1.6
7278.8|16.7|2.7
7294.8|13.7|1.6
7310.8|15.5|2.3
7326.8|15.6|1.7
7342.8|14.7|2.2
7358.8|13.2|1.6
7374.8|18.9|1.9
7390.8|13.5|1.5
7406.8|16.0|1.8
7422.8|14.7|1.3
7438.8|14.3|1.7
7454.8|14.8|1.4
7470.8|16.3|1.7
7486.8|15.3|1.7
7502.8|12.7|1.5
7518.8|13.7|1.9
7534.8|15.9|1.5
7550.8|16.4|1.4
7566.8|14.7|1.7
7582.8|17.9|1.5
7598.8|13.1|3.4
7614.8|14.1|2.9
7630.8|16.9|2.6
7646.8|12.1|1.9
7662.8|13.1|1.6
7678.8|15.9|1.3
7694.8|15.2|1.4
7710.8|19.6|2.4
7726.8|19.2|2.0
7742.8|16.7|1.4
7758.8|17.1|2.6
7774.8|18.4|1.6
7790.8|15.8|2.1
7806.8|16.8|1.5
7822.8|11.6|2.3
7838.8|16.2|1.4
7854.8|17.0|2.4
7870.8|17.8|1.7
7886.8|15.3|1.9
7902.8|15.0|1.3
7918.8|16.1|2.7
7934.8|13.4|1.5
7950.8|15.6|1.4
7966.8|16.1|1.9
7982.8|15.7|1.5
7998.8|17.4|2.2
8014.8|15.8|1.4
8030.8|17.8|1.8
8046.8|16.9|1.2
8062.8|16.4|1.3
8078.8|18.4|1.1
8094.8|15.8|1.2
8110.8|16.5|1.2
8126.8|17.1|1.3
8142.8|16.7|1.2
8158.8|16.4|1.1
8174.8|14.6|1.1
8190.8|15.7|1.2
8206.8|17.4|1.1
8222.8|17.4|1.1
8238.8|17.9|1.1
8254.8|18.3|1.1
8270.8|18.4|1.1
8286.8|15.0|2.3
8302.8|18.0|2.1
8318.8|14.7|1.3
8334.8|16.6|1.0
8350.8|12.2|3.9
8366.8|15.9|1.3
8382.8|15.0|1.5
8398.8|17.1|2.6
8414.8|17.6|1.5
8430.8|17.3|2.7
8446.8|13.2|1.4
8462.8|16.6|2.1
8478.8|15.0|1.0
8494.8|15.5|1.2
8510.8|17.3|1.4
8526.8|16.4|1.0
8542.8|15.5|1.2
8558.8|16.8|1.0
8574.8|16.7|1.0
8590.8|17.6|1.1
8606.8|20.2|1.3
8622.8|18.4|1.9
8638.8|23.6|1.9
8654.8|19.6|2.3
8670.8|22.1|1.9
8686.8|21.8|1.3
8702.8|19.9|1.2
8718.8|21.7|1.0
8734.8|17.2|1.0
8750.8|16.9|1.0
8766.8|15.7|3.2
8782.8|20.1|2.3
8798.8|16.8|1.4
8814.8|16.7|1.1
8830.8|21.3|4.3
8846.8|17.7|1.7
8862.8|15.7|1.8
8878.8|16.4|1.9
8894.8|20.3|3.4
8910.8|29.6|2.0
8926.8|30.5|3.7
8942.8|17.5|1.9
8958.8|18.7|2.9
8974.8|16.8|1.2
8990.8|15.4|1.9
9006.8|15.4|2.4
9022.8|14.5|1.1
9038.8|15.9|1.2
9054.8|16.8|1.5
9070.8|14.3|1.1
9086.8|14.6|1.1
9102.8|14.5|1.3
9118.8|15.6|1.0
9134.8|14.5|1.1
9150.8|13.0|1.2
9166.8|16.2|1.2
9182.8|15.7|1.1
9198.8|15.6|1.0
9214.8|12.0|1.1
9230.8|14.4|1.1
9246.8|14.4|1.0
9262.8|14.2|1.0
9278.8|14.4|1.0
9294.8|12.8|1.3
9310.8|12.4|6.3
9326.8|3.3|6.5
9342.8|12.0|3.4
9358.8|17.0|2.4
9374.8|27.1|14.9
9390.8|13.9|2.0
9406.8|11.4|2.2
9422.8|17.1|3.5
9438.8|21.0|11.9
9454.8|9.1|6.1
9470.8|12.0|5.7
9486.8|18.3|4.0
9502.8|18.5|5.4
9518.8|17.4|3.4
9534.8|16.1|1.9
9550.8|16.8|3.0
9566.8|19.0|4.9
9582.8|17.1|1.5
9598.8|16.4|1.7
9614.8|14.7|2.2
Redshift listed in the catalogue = 0.781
